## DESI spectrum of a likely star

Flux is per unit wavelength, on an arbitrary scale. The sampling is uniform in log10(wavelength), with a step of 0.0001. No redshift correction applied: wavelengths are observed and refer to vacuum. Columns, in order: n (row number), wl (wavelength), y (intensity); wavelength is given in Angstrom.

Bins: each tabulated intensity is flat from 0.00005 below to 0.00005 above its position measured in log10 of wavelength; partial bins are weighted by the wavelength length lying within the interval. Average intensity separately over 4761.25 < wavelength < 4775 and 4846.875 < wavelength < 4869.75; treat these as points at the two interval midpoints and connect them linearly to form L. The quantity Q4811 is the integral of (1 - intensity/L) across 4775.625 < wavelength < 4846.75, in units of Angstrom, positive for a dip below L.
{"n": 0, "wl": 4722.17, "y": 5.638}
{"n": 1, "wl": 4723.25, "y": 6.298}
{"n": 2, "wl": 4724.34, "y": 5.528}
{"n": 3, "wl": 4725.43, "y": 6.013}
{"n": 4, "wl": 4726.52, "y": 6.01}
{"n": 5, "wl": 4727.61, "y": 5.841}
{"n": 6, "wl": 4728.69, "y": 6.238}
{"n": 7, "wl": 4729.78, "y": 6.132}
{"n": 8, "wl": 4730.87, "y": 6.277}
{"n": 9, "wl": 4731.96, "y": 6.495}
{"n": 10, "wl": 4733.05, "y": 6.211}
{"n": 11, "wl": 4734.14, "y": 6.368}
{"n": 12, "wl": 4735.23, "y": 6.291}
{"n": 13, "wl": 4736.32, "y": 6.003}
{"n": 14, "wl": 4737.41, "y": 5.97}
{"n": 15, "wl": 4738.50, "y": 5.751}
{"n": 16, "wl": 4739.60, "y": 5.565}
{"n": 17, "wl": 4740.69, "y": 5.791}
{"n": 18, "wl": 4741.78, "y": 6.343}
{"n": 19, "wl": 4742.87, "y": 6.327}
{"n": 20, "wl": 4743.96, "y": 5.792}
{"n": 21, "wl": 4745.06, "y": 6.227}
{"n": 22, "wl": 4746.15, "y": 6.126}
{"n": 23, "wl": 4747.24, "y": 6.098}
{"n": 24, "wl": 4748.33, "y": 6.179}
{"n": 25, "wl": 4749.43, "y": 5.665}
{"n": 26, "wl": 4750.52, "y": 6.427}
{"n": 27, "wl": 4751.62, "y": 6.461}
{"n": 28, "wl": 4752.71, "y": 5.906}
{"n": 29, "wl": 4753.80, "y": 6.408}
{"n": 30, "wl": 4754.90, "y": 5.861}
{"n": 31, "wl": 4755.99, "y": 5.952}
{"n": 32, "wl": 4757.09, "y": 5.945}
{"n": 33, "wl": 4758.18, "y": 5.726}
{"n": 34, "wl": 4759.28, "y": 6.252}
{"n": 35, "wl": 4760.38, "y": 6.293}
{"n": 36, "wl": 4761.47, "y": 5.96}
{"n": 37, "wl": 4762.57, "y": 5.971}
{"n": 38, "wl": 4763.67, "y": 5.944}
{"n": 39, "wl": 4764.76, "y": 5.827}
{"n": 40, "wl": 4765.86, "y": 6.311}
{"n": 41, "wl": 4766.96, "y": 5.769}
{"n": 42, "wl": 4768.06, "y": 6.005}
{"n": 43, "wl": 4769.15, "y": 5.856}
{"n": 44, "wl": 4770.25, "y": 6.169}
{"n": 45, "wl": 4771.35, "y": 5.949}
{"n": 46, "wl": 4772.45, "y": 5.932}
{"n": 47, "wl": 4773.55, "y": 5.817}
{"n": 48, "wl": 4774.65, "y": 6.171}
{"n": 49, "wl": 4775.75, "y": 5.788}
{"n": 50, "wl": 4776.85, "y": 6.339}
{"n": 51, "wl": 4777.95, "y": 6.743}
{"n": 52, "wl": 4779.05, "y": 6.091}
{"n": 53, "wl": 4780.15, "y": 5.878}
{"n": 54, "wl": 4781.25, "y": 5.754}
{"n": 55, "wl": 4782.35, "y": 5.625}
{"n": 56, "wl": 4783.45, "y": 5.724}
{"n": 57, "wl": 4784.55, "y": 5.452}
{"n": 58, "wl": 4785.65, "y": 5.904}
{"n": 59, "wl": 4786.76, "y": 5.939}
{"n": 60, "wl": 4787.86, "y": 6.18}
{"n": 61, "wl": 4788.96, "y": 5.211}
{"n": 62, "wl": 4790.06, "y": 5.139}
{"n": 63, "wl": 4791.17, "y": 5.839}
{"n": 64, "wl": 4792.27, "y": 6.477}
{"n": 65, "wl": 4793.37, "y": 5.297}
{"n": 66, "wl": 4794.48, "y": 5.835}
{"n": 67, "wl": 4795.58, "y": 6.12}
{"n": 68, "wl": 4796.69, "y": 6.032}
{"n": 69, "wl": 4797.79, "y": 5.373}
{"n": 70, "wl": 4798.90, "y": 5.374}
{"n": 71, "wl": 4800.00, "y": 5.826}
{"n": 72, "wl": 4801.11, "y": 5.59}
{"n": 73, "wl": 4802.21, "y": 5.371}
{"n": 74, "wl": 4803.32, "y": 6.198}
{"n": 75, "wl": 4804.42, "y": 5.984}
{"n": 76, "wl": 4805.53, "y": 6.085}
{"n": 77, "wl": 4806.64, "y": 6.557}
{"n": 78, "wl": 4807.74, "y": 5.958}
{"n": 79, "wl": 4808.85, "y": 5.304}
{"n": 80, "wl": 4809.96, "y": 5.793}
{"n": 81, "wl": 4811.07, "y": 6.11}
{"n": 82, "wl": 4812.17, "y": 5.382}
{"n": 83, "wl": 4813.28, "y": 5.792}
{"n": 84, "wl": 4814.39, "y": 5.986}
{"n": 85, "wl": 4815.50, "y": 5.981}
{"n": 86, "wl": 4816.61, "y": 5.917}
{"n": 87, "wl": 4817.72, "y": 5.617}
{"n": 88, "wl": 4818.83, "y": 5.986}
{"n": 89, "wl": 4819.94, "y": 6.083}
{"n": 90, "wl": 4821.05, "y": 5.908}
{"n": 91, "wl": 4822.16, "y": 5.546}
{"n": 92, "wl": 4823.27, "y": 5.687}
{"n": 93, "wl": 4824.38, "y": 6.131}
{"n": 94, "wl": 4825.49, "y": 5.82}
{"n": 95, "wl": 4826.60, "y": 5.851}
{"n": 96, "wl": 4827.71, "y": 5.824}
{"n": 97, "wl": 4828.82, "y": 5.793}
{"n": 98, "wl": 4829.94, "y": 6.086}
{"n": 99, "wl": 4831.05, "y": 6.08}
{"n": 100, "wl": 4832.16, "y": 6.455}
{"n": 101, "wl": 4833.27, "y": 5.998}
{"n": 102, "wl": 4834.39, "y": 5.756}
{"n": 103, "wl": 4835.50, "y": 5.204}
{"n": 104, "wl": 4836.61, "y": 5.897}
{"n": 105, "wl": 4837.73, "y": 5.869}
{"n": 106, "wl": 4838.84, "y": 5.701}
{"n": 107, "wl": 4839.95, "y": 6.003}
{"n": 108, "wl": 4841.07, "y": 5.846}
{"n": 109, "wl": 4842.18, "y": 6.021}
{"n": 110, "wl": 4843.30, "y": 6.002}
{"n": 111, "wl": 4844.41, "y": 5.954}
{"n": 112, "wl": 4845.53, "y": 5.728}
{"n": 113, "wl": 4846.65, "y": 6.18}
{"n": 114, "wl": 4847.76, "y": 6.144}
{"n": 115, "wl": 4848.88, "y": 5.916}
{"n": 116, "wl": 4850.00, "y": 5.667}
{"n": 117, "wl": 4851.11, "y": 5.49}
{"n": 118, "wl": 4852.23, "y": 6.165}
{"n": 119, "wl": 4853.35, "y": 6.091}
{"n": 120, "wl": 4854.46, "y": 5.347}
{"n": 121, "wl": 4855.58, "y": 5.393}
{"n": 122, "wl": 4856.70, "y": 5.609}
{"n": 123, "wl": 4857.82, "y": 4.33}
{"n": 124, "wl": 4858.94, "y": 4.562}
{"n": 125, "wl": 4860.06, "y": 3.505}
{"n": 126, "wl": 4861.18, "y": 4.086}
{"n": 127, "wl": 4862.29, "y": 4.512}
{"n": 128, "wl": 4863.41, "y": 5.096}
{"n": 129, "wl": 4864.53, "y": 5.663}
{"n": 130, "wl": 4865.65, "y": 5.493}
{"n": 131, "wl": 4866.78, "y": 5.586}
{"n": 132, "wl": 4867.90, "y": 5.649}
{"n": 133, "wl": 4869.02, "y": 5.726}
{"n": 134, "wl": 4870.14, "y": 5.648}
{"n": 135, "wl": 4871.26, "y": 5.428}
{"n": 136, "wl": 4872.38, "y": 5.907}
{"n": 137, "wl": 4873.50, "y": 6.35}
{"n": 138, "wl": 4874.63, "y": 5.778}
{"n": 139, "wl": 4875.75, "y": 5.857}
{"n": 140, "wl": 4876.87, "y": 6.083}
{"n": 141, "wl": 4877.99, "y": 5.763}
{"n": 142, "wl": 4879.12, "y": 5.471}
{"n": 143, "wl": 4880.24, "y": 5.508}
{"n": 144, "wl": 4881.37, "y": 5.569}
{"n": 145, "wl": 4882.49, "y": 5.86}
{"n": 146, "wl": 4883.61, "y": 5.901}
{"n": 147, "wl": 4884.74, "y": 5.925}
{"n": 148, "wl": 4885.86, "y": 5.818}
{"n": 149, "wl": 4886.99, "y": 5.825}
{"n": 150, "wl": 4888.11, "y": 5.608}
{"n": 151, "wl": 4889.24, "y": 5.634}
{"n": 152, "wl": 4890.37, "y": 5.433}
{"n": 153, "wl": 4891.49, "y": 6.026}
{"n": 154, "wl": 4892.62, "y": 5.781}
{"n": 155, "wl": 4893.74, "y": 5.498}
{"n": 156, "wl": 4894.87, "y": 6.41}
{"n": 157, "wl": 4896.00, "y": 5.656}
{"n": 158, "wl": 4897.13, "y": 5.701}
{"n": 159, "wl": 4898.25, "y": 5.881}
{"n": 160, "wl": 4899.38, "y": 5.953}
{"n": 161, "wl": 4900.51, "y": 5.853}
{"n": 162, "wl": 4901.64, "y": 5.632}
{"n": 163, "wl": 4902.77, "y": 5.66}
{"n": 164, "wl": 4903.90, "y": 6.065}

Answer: -2.6 Angstrom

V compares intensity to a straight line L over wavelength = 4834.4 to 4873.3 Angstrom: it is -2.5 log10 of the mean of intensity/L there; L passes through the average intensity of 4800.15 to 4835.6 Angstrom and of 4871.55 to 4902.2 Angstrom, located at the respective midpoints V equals 0.060 mag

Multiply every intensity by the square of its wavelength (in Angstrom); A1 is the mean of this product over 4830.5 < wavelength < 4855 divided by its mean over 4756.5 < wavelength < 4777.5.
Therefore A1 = 1.0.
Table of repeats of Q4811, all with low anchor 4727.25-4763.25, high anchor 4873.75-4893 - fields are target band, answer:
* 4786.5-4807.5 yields 0.5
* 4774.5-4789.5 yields 0.2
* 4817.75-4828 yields 0.1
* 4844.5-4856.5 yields 0.1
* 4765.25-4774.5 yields 0.1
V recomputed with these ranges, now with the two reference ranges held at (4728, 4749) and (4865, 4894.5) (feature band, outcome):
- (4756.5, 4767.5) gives 0.01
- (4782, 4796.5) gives 0.04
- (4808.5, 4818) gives 0.03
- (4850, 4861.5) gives 0.14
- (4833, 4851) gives 0.00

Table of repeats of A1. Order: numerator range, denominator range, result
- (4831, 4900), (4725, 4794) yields 0.99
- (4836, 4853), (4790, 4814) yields 1.03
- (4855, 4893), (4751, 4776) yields 0.95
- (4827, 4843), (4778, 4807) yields 1.03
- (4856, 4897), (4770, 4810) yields 0.98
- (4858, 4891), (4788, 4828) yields 0.97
